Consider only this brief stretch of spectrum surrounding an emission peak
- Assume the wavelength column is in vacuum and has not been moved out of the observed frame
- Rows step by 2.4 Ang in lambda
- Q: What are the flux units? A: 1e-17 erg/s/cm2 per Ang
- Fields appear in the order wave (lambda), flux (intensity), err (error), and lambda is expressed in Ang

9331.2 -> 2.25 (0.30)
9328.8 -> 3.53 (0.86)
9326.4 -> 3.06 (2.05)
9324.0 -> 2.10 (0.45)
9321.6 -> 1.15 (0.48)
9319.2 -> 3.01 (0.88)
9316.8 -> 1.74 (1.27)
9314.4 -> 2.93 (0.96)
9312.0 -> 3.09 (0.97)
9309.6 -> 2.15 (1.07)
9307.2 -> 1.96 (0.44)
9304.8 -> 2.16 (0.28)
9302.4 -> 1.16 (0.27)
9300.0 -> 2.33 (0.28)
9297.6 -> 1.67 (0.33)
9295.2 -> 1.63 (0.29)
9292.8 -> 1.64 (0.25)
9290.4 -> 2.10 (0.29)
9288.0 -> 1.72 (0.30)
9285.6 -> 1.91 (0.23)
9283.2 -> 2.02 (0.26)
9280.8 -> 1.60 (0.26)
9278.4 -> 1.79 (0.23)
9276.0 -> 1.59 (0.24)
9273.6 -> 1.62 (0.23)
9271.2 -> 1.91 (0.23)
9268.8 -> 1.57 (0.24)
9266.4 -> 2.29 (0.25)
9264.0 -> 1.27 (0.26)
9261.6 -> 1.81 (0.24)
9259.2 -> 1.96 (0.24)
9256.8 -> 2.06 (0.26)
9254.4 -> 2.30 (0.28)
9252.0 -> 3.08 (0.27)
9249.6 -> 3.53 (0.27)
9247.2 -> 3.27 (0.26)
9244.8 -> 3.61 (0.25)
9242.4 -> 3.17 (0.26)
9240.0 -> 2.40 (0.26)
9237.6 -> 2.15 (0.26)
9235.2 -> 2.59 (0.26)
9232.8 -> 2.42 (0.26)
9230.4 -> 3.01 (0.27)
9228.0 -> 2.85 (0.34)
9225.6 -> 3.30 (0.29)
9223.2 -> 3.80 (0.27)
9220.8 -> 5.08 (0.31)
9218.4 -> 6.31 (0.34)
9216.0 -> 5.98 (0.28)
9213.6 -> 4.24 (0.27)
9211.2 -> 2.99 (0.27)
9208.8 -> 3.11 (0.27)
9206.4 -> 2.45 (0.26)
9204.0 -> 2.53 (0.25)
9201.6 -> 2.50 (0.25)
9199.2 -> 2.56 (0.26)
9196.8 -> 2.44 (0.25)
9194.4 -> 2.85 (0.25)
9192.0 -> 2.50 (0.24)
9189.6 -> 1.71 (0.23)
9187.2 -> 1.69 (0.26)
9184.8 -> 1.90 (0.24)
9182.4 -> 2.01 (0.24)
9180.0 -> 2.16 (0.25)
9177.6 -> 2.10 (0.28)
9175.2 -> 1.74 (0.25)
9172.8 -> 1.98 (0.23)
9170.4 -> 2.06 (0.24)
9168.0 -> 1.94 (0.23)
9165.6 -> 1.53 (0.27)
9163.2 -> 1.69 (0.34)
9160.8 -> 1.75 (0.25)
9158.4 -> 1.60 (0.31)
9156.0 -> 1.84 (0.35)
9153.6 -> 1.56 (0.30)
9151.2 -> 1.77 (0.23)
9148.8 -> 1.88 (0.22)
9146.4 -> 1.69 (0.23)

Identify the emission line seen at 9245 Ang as [N II]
